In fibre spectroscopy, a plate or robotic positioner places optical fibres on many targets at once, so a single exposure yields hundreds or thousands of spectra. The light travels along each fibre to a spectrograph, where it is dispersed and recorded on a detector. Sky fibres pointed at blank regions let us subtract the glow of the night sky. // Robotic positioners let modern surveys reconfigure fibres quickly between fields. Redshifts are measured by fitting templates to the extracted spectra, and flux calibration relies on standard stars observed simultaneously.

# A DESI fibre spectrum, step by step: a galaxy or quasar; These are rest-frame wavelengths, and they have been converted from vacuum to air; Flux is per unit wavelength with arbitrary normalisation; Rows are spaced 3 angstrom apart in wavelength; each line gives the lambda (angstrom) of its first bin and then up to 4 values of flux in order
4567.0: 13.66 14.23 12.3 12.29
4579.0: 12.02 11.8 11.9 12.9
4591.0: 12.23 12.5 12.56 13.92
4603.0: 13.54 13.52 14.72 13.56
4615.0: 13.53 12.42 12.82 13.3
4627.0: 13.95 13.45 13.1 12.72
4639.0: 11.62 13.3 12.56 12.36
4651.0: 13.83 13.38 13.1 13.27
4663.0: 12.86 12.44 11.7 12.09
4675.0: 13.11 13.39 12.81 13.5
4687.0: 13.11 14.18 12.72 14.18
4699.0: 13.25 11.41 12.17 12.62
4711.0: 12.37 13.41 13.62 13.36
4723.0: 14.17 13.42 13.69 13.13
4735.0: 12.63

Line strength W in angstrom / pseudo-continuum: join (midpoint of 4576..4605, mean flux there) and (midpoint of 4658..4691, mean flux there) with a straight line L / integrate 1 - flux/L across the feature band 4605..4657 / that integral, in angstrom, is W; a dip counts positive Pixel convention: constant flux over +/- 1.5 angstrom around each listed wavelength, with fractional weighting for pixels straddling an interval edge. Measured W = -1.7 angstrom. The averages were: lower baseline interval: 12.6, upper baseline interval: 12.9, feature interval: 13.2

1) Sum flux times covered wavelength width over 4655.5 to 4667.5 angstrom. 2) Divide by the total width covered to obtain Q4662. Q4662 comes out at 12.9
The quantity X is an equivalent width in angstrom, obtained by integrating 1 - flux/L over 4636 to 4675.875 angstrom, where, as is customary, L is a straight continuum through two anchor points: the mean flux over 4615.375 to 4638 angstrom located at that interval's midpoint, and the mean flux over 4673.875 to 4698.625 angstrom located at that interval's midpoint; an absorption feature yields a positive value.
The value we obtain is 1.50 angstrom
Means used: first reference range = 13.1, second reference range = 13.4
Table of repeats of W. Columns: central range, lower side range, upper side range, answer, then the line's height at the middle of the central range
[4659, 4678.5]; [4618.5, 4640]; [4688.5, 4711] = 0.4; 12.9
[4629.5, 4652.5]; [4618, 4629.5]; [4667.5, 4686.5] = 0.4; 13.1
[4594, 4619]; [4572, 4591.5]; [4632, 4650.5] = -2.1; 12.4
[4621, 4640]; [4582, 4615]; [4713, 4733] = 0.2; 13.2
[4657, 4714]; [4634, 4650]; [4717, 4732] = 1.1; 13.1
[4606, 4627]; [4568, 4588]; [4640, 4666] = -1.1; 12.8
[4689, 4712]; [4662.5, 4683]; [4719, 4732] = 0.5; 13.1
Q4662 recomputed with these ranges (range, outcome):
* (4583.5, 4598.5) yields 12.4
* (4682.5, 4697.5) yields 13.5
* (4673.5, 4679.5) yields 13.2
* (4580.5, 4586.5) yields 11.9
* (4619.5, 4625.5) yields 13.1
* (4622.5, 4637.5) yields 13.3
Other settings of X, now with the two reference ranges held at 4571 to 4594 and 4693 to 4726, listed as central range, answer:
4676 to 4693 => -0.56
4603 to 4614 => -1.27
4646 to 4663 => -0.57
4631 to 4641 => 0.02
